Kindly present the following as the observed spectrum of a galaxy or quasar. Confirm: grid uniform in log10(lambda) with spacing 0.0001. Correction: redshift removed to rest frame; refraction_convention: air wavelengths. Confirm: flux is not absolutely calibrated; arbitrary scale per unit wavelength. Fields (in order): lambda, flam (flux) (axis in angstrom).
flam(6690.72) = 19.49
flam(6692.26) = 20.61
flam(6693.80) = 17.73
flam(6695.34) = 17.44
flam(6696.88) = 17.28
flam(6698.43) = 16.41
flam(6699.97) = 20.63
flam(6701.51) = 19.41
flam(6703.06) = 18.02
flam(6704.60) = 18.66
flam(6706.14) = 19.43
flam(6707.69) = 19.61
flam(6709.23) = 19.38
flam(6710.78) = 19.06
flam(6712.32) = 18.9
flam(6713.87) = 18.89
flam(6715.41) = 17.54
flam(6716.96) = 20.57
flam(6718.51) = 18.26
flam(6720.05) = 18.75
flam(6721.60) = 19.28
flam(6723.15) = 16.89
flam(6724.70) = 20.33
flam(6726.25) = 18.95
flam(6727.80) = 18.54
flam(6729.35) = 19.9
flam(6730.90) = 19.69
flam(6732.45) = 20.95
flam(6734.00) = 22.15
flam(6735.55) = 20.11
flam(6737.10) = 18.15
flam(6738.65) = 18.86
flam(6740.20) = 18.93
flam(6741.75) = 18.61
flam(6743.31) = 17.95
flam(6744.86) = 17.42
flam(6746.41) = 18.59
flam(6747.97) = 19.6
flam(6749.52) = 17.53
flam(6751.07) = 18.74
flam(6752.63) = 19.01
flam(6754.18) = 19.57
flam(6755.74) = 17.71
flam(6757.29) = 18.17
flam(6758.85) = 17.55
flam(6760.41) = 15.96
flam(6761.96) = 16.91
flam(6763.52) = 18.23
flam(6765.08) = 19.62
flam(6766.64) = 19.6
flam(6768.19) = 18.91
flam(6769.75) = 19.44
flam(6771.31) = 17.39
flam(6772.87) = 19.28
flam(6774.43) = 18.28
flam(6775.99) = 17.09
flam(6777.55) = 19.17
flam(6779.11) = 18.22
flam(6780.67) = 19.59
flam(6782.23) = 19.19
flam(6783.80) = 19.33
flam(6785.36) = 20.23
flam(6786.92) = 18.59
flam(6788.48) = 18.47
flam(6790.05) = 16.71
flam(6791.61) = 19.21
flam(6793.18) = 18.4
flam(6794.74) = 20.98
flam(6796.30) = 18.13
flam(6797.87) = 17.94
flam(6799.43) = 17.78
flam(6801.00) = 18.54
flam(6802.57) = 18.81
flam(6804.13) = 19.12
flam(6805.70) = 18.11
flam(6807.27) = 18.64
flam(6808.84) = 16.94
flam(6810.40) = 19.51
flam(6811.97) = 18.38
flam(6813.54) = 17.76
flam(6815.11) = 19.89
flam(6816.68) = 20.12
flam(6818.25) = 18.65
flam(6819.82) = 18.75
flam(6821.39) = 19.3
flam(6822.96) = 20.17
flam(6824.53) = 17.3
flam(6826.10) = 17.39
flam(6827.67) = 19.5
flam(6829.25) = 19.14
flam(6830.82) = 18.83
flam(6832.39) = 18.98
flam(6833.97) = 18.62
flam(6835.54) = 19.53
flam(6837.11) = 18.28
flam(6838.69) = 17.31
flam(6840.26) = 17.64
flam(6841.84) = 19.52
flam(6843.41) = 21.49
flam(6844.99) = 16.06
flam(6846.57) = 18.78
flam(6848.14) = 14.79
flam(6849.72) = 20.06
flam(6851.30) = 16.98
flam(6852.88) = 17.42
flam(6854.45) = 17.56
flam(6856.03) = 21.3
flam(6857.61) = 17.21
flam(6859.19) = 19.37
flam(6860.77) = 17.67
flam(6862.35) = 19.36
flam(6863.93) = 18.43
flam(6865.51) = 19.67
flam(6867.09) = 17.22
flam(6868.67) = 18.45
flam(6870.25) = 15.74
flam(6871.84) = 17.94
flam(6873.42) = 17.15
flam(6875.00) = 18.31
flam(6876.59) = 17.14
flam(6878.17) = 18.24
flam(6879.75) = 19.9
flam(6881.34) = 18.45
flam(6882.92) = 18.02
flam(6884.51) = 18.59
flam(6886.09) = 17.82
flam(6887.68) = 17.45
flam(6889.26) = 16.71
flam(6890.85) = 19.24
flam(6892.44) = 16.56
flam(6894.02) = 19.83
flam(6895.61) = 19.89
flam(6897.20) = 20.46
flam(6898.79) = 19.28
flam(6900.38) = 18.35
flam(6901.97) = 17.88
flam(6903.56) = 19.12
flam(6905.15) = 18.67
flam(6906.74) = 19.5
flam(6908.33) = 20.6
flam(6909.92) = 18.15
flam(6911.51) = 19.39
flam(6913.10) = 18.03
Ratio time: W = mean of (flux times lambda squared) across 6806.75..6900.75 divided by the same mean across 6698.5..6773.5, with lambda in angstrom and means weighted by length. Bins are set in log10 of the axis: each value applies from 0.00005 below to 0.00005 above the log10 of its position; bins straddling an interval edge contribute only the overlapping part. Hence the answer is 1.01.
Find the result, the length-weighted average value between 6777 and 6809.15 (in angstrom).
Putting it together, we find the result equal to 18.7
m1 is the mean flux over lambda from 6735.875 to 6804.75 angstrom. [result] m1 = 18.5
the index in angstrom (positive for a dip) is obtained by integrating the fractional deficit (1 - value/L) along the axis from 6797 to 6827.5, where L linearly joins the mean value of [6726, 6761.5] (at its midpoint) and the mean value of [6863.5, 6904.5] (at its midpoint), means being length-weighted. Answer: -0.1 angstrom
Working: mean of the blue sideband 18.8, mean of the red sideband 18.3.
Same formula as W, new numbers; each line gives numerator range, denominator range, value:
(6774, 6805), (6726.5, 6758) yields 1.00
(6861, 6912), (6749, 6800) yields 1.03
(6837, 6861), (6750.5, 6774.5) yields 1.02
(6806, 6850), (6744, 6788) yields 1.02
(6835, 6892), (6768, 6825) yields 0.99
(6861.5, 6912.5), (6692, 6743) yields 1.02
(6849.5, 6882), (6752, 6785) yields 1.01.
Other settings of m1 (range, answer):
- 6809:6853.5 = 18.6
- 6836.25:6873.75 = 18.2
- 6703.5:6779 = 18.8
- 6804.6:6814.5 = 18.3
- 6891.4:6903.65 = 18.9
